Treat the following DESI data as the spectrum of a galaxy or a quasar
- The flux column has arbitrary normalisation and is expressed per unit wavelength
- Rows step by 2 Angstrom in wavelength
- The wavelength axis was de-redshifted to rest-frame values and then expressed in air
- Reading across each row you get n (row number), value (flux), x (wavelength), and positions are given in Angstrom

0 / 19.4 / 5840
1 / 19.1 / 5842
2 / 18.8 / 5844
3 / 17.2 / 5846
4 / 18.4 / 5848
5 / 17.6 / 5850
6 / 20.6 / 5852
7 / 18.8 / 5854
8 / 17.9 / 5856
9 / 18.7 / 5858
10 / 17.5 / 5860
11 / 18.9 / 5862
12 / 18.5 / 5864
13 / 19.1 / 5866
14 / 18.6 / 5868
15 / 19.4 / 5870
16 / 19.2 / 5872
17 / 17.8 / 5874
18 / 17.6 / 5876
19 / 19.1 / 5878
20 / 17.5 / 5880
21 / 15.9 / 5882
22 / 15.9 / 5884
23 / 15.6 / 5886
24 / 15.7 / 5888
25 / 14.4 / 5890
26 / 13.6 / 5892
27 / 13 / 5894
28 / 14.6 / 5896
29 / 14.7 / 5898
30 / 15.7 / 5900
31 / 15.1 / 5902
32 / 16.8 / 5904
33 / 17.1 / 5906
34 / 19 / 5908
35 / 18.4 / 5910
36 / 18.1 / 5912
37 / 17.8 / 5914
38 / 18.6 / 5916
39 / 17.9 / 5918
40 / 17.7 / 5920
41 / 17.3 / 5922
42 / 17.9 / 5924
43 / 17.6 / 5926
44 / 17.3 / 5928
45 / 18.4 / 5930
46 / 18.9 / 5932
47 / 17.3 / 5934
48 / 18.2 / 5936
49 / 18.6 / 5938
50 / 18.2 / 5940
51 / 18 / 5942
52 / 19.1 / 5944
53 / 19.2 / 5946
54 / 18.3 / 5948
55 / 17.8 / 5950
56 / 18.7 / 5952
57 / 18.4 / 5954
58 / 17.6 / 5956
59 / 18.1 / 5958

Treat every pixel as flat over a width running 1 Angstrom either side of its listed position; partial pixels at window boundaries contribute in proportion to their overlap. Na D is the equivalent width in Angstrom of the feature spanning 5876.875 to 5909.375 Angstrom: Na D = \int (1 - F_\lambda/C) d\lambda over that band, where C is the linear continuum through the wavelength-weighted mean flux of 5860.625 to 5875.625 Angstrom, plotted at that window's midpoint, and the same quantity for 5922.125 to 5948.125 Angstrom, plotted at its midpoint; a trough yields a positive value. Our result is 4.6 Angstrom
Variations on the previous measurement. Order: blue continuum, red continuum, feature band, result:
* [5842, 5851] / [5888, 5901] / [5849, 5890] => -3.9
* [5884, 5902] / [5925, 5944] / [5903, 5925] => -1.9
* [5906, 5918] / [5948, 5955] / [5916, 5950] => 0.3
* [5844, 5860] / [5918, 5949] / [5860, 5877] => -0.2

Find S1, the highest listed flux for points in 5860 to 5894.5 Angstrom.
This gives 19.4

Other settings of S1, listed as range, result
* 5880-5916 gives 19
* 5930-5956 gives 19.2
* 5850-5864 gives 20.6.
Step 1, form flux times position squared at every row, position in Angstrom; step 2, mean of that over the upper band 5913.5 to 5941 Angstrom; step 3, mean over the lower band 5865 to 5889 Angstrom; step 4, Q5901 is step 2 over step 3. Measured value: 1.0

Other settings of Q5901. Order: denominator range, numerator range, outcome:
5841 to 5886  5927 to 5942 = 1.02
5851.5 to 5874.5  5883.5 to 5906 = 0.81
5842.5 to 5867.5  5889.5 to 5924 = 0.91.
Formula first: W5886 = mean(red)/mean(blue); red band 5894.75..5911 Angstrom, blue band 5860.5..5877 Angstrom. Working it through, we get 0.9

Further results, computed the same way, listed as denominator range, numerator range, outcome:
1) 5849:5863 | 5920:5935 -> 0.96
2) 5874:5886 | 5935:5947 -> 1.08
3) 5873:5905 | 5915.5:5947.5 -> 1.15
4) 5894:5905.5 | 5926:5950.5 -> 1.20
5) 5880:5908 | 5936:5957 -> 1.19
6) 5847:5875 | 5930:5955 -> 0.99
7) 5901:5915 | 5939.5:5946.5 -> 1.07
